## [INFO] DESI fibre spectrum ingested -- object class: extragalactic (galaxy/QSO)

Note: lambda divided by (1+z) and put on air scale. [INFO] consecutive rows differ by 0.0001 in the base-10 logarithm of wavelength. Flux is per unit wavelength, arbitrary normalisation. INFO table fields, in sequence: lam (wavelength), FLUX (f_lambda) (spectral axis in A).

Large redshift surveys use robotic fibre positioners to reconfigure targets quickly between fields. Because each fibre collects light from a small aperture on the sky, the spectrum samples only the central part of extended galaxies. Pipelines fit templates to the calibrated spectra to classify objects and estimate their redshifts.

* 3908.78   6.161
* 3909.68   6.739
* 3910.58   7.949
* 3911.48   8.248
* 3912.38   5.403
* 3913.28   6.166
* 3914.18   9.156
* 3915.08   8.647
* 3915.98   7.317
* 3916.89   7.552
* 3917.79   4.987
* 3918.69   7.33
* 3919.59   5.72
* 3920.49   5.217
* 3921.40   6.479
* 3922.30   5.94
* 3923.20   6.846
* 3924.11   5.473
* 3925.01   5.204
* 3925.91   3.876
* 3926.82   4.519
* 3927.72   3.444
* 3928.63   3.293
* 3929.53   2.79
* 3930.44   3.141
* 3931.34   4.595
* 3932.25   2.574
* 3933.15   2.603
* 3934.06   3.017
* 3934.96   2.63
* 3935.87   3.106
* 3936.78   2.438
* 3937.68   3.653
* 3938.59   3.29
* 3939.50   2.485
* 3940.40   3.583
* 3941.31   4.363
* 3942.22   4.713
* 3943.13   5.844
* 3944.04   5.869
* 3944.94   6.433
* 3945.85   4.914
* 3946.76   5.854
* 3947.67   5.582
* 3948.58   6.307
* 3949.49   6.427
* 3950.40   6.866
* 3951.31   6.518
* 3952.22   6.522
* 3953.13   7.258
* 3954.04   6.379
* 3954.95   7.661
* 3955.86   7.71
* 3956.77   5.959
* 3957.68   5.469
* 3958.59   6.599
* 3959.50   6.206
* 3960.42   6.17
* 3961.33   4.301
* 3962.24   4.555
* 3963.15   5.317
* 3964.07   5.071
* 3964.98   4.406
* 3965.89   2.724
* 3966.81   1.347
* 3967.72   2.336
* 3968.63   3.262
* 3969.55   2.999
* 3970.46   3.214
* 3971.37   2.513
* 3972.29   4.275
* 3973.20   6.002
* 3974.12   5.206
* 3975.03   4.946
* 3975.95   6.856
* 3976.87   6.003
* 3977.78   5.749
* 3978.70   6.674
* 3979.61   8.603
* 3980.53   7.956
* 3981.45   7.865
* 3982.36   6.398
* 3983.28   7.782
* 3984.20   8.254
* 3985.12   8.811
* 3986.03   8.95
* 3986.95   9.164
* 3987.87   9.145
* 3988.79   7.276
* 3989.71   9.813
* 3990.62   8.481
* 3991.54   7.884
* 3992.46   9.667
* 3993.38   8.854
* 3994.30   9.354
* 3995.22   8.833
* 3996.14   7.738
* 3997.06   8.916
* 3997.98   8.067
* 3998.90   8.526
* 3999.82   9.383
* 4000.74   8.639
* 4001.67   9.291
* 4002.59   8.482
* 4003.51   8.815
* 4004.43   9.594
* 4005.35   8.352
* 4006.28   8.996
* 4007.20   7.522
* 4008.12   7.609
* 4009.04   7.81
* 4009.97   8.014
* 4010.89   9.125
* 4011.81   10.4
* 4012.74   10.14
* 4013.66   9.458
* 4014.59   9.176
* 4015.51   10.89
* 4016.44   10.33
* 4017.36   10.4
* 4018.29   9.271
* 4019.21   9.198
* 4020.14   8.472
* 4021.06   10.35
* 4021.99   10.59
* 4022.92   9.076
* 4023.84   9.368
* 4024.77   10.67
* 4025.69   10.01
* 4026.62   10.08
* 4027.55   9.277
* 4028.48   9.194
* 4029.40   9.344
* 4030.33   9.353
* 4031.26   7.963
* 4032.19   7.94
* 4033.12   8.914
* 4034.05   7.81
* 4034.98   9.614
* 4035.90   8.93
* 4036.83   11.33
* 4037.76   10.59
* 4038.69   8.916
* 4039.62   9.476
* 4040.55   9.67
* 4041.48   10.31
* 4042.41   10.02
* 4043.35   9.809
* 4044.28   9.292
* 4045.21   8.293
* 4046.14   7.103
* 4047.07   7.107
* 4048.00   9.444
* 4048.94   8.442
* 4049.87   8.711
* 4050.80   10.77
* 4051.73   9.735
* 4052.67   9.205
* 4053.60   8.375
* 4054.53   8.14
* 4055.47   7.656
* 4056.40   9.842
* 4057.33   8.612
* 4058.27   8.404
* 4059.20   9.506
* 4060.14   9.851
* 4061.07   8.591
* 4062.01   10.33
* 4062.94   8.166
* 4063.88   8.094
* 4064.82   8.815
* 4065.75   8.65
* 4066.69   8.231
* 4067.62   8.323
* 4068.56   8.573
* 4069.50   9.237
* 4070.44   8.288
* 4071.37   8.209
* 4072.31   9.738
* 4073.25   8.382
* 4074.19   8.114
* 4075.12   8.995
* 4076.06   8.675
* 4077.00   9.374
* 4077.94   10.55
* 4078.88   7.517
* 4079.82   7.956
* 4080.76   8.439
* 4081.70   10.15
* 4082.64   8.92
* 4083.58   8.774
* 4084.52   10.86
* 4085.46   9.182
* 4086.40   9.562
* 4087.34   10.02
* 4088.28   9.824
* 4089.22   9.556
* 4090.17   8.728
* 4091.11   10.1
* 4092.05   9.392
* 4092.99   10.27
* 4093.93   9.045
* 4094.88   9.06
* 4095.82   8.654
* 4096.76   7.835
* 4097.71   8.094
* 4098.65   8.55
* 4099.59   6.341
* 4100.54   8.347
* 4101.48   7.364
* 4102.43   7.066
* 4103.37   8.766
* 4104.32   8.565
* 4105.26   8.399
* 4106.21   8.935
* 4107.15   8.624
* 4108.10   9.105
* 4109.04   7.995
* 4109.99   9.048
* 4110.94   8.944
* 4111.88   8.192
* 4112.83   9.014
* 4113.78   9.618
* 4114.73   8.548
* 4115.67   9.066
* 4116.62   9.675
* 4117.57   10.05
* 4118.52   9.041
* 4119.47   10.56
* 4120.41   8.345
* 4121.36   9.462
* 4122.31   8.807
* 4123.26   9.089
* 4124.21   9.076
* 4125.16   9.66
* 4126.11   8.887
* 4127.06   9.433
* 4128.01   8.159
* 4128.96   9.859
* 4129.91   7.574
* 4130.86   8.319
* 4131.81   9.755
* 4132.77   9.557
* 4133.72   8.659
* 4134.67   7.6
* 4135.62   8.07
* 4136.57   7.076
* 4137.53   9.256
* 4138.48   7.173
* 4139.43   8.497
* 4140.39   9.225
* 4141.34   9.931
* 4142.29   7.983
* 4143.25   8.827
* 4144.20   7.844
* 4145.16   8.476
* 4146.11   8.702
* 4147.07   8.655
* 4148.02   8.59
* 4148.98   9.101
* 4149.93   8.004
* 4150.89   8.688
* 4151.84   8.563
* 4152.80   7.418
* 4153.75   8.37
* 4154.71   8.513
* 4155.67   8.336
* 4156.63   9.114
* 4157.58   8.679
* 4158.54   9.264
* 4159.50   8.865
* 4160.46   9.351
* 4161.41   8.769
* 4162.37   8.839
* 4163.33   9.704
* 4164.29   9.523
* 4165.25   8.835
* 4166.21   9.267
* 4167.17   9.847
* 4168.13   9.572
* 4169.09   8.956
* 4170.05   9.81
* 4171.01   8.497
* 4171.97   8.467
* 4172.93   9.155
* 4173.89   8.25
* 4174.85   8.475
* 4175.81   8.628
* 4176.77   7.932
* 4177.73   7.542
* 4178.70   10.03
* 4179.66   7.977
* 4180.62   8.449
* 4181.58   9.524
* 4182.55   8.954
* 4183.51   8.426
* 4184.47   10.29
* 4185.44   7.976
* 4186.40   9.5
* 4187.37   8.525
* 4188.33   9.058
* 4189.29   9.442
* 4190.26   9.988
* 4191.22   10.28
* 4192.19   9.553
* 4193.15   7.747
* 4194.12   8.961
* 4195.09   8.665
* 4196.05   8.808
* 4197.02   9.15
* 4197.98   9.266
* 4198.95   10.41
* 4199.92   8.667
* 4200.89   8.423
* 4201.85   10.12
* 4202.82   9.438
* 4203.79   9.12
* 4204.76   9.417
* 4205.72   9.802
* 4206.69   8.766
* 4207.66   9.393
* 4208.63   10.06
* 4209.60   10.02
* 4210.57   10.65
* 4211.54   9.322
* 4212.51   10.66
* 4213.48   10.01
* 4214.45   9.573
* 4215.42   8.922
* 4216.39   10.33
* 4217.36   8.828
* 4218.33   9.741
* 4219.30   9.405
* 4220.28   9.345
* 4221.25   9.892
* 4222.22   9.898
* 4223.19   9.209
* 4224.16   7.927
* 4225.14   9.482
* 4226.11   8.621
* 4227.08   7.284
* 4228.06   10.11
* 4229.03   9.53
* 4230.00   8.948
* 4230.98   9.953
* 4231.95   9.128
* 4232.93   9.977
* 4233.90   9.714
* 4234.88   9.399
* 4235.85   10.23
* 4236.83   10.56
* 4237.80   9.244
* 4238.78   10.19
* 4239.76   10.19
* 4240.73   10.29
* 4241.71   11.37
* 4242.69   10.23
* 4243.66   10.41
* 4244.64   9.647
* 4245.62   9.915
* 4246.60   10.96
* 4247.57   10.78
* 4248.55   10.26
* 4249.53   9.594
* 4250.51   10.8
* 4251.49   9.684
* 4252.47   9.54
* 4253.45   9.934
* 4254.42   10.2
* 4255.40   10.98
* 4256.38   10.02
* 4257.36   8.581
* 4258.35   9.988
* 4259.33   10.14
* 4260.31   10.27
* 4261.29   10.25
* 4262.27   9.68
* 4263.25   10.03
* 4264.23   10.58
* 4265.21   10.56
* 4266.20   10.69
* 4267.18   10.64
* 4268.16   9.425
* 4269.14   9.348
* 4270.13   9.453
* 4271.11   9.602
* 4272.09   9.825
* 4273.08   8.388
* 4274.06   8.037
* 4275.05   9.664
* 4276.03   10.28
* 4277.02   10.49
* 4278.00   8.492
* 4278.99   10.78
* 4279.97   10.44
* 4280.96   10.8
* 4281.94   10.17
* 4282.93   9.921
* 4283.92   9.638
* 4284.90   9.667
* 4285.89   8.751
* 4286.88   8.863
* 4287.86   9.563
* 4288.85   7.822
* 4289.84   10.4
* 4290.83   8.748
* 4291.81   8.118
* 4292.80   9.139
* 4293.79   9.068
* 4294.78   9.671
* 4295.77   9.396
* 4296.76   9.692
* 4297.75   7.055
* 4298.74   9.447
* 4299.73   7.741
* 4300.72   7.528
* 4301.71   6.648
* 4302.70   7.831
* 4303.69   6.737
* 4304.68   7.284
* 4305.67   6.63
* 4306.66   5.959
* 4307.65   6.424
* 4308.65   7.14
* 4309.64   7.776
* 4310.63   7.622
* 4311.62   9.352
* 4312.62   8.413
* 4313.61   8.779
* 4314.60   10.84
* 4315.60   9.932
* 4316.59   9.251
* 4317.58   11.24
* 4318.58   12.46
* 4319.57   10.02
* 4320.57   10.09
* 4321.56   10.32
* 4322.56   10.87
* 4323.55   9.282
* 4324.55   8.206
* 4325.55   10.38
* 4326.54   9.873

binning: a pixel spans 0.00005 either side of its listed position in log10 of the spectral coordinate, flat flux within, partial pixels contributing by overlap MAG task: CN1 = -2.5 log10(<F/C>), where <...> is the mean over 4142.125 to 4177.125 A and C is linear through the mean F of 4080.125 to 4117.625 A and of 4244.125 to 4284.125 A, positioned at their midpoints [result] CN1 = 0.06 mag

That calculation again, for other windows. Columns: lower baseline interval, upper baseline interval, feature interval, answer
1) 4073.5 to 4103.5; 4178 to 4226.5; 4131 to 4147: 0.066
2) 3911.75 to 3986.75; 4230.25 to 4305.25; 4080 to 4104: -0.221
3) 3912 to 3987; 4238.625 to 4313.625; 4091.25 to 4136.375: -0.189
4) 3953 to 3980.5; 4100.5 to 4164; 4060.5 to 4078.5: -0.189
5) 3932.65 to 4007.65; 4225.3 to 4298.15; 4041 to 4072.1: -0.209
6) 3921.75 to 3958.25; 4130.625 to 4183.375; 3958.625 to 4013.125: -0.227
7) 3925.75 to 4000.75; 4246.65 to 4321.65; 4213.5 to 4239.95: -0.091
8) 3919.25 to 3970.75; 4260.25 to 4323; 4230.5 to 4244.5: -0.181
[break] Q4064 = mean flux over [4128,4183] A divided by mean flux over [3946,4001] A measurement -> 1.32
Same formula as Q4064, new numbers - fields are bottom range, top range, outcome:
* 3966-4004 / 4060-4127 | 1.25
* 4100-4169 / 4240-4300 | 1.11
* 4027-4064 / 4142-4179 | 0.97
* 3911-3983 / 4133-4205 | 1.68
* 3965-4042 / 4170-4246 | 1.15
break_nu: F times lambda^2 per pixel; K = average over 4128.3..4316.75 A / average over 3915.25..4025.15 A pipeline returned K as 1.6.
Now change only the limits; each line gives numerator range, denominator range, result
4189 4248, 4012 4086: 1.14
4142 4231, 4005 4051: 1.06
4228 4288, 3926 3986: 2.25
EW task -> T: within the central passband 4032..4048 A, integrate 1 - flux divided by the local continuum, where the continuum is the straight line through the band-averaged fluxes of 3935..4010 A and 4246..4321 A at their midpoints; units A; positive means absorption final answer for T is -4.70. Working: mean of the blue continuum 6.45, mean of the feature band 9.16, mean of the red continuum 9.34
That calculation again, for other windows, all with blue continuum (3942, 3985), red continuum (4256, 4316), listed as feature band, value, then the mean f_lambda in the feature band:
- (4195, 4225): -4.3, 9.47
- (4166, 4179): -1.6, 8.86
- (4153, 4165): -1.8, 8.91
